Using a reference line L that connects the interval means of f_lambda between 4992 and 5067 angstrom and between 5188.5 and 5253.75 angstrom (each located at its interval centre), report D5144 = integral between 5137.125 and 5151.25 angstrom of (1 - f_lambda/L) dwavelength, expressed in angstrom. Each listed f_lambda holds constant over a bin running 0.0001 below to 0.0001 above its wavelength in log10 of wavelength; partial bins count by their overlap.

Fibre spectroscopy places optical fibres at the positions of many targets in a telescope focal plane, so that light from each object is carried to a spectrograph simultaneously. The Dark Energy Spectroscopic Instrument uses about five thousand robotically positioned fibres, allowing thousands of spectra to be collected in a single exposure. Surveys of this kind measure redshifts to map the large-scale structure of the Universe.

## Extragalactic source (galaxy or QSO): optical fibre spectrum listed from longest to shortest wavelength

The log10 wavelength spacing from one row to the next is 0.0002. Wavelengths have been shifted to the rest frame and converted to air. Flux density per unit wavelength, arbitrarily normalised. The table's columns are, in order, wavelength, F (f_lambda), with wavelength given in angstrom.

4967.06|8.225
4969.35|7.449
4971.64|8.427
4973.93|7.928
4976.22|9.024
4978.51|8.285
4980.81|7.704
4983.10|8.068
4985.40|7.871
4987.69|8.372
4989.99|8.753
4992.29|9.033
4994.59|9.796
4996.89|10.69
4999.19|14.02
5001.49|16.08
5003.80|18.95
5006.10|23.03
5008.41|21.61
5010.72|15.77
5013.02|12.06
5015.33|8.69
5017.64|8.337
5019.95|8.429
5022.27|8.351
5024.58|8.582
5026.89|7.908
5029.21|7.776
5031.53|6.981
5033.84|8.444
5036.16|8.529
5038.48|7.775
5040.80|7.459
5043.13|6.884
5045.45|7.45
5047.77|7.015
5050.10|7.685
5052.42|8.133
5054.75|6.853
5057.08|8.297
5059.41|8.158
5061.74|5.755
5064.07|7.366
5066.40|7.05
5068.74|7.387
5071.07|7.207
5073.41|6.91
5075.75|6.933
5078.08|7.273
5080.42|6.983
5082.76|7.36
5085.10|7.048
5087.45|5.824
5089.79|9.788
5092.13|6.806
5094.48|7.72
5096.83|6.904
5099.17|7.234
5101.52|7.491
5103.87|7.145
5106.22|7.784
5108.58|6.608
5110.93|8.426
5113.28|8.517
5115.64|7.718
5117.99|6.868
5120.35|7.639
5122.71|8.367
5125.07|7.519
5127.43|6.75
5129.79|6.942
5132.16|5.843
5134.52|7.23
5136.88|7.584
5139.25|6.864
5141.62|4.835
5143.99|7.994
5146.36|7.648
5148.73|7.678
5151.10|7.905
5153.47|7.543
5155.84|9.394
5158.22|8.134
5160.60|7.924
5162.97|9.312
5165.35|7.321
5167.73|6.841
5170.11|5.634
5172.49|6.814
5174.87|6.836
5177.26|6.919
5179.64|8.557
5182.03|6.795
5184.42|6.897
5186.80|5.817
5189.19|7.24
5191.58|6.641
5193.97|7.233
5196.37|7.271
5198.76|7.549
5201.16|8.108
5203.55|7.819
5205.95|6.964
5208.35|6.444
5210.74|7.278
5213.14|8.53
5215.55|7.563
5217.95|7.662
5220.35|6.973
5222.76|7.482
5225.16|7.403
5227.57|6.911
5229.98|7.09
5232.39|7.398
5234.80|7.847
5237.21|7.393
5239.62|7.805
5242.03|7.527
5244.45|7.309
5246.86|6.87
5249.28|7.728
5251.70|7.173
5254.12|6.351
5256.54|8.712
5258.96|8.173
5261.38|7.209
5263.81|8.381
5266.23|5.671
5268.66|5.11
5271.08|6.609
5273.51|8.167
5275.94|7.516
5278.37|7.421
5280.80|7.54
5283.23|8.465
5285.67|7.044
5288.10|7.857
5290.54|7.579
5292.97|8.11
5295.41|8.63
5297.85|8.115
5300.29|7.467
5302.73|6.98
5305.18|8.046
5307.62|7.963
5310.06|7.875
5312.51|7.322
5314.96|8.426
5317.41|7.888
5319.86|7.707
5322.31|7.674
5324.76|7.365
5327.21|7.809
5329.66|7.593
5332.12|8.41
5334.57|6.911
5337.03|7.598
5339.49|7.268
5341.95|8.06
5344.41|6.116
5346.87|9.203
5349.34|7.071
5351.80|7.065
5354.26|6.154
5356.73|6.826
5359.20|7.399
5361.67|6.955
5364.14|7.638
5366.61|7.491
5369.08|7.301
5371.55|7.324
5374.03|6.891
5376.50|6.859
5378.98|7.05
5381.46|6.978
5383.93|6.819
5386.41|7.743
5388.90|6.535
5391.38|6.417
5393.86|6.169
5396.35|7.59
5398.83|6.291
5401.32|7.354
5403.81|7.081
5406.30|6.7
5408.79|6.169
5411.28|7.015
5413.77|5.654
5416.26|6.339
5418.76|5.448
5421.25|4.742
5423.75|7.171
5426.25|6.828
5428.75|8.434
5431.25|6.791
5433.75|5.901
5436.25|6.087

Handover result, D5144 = 2.2 angstrom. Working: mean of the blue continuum 9.99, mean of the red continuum 7.37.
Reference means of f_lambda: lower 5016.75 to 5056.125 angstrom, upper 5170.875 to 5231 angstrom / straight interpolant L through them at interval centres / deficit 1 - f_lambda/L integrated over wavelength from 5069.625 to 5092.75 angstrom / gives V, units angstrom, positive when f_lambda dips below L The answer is 1.3 angstrom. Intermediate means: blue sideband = 7.8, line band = 7.23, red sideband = 7.22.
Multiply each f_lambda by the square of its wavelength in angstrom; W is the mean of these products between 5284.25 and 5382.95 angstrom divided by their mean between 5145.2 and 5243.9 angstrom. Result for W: 1.07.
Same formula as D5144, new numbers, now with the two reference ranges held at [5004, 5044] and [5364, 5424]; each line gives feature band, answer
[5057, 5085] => 8.1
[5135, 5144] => 2.6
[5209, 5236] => 3.4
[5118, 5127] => 1.8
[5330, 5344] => -0.4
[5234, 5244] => 0.9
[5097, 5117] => 4.4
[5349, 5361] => 0.4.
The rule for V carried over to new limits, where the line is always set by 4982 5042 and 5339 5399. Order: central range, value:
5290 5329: -0.5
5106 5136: 7.1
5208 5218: 1.3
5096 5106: 2.7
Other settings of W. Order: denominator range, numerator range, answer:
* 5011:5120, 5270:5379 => 1.08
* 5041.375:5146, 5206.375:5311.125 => 1.09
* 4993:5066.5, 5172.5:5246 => 0.78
